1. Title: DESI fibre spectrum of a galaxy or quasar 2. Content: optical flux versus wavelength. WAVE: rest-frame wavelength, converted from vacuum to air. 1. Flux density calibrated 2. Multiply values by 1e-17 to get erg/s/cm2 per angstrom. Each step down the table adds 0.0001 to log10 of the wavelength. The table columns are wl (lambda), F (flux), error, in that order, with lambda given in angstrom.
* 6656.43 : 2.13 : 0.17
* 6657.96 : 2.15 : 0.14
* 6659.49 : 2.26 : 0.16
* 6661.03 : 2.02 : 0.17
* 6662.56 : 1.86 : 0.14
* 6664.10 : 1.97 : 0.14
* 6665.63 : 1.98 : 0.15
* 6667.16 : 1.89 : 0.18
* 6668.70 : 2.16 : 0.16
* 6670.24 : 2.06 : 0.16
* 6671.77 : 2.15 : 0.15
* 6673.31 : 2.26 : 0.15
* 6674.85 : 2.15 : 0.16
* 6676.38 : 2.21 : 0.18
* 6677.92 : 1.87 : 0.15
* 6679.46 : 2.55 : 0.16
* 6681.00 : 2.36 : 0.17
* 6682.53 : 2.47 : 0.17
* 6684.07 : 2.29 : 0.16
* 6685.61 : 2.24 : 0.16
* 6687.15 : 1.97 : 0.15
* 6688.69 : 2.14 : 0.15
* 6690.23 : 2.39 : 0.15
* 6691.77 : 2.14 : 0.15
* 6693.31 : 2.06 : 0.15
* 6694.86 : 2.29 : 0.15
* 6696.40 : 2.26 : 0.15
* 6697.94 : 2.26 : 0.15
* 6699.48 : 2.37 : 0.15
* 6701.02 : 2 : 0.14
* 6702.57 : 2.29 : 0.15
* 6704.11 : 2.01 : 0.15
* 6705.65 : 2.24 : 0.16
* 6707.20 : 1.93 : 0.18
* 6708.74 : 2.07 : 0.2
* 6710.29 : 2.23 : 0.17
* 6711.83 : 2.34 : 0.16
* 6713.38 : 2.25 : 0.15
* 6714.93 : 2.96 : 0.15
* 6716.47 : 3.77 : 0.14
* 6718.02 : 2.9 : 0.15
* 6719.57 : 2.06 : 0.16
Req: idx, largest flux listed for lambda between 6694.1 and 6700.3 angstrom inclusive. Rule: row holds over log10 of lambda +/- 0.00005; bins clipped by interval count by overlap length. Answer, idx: 2.37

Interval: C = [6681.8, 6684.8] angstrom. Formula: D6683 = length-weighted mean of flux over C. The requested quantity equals 2.38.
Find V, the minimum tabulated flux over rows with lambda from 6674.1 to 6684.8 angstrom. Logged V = 1.87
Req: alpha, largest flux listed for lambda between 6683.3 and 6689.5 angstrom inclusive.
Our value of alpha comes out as 2.29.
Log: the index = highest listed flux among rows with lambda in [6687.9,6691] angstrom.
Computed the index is 2.39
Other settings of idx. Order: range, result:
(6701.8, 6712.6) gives 2.34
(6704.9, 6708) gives 2.24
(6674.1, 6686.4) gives 2.55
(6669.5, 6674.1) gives 2.26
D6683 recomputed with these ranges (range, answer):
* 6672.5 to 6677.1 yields 2.21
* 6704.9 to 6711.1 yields 2.12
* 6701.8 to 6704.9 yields 2.16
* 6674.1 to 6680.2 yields 2.19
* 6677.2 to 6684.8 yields 2.31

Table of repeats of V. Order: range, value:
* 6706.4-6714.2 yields 1.93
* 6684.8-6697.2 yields 1.97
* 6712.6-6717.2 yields 2.25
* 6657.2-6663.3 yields 1.86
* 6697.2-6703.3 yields 2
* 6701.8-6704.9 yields 2.01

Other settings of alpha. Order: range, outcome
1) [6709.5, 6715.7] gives 2.96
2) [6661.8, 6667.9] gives 1.98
